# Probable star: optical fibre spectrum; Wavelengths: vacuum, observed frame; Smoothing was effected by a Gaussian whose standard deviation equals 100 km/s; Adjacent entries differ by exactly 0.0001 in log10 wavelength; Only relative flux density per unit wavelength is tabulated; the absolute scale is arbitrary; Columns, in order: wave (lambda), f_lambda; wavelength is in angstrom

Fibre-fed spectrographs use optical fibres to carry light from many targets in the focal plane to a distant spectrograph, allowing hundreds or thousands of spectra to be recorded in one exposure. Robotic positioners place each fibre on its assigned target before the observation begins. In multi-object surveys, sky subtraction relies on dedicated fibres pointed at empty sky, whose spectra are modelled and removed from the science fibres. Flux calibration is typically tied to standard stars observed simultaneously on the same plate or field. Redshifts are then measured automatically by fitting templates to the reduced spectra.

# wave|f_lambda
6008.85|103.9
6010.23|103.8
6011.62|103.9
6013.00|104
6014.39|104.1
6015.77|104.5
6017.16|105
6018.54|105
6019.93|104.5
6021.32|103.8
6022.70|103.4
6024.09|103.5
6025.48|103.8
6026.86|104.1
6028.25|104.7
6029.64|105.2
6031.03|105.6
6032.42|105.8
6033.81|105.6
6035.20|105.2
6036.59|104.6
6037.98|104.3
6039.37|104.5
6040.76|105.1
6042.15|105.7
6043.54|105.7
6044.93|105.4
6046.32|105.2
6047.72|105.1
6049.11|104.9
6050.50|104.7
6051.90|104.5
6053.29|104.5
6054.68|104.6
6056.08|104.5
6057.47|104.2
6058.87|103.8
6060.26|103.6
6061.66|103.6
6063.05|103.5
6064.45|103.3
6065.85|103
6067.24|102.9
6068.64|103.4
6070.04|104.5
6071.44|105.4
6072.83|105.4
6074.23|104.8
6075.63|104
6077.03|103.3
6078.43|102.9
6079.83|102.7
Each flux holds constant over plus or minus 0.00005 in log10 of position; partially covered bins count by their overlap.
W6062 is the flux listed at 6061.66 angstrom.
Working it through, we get 103.6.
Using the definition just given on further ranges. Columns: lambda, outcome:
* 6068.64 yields 103.4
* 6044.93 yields 105.4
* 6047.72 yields 105.1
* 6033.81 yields 105.6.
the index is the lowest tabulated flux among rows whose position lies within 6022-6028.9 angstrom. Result 103.4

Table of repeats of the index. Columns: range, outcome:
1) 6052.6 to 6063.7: 103.5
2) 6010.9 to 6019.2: 103.9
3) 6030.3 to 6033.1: 105.6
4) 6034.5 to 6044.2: 104.3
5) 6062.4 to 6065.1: 103.3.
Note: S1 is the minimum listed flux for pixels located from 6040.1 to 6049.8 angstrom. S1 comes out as 104.9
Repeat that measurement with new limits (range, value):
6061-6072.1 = 102.9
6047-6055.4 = 104.5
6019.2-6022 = 103.8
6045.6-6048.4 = 105.1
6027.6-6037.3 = 104.6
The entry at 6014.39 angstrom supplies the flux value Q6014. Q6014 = 104.1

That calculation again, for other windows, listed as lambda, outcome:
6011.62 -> 103.9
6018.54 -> 105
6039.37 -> 104.5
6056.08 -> 104.5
